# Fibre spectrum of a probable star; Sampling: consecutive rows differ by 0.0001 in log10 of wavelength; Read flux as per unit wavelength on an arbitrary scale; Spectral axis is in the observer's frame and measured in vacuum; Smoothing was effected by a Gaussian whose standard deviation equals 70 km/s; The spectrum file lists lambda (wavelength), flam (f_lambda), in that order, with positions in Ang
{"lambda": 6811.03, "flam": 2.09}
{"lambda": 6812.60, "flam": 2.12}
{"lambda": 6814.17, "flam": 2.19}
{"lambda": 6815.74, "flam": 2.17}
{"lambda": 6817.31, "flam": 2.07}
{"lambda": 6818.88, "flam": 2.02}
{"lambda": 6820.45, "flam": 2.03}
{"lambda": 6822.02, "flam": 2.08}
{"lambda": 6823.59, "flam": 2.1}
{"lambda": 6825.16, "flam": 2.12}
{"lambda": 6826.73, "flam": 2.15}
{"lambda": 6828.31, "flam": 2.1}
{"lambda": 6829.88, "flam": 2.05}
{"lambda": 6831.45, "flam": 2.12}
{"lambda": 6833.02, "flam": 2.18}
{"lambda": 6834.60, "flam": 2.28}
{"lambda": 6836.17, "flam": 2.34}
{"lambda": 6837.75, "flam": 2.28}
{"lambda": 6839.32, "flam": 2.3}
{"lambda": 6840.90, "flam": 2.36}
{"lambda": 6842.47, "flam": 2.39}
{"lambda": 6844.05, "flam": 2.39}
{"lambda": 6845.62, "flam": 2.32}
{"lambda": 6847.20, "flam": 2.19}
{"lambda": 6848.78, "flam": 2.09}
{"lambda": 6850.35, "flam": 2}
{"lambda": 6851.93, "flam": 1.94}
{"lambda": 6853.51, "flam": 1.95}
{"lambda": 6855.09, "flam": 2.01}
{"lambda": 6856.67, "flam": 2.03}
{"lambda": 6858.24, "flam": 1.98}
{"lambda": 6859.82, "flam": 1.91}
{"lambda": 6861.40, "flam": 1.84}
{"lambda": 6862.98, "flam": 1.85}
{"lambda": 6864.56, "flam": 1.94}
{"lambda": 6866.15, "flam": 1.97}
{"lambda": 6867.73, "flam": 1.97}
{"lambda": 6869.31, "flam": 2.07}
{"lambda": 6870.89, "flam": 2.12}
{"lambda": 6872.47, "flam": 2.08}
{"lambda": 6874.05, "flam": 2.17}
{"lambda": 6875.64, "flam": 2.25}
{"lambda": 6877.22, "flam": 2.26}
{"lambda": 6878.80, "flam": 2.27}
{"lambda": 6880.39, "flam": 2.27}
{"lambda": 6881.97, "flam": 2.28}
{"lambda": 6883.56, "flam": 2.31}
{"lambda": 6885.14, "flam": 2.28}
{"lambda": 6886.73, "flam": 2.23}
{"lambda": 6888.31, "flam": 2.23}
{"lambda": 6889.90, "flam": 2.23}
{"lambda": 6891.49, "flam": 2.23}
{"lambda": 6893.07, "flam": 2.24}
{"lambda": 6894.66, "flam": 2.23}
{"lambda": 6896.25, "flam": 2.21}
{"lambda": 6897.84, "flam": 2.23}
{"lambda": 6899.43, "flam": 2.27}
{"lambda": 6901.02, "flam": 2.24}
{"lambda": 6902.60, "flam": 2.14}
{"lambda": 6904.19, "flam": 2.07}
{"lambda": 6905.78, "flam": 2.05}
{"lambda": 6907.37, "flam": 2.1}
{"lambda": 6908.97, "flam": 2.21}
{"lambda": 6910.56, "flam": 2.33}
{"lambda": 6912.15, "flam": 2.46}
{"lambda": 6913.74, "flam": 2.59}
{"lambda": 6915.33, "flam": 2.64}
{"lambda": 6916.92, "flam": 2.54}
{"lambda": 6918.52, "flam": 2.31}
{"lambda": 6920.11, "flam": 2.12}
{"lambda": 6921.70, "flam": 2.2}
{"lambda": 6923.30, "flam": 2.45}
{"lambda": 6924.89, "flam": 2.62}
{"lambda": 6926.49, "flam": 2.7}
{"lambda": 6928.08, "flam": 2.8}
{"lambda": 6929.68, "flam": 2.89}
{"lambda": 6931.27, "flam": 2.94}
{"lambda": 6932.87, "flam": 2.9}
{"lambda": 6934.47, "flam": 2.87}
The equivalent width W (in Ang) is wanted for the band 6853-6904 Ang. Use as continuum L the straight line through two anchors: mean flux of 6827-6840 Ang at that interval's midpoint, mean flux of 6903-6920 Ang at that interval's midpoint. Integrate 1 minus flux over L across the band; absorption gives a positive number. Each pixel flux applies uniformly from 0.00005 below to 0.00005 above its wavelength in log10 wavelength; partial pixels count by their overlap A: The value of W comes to 3.0 Ang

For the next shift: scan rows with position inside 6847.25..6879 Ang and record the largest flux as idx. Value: 2.27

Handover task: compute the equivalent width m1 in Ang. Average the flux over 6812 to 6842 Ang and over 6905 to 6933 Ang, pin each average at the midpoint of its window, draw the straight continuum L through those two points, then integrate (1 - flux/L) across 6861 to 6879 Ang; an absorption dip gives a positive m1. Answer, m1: 1.9 Ang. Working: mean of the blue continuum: 2.16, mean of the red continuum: 2.48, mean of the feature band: 2.06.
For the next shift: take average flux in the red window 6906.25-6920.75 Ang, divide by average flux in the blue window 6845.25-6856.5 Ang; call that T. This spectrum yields 1.15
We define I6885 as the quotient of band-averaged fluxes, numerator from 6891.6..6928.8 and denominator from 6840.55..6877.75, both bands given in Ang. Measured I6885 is 1.12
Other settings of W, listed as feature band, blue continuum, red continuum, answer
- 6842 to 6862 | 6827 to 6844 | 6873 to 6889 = 1.5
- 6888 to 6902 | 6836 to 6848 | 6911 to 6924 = 0.9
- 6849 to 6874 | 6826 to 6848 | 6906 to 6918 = 3.4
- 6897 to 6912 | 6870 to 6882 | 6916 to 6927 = 0.9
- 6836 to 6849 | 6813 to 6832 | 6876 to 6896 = -0.9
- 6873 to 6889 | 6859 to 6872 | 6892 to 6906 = -1.4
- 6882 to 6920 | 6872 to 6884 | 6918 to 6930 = 1.5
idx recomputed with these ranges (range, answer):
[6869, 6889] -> 2.31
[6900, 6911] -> 2.33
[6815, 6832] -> 2.17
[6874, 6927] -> 2.7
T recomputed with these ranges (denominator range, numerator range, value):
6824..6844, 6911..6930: 1.13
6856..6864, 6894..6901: 1.16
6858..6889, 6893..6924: 1.08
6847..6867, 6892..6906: 1.11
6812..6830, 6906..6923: 1.11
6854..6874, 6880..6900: 1.13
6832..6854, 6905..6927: 1.07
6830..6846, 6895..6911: 0.95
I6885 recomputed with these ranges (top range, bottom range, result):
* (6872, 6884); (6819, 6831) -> 1.07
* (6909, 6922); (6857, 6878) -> 1.18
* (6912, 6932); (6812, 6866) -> 1.21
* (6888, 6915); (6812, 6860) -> 1.05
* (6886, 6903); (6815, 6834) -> 1.06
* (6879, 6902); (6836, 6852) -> 1.00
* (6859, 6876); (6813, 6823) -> 0.96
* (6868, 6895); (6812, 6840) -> 1.03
